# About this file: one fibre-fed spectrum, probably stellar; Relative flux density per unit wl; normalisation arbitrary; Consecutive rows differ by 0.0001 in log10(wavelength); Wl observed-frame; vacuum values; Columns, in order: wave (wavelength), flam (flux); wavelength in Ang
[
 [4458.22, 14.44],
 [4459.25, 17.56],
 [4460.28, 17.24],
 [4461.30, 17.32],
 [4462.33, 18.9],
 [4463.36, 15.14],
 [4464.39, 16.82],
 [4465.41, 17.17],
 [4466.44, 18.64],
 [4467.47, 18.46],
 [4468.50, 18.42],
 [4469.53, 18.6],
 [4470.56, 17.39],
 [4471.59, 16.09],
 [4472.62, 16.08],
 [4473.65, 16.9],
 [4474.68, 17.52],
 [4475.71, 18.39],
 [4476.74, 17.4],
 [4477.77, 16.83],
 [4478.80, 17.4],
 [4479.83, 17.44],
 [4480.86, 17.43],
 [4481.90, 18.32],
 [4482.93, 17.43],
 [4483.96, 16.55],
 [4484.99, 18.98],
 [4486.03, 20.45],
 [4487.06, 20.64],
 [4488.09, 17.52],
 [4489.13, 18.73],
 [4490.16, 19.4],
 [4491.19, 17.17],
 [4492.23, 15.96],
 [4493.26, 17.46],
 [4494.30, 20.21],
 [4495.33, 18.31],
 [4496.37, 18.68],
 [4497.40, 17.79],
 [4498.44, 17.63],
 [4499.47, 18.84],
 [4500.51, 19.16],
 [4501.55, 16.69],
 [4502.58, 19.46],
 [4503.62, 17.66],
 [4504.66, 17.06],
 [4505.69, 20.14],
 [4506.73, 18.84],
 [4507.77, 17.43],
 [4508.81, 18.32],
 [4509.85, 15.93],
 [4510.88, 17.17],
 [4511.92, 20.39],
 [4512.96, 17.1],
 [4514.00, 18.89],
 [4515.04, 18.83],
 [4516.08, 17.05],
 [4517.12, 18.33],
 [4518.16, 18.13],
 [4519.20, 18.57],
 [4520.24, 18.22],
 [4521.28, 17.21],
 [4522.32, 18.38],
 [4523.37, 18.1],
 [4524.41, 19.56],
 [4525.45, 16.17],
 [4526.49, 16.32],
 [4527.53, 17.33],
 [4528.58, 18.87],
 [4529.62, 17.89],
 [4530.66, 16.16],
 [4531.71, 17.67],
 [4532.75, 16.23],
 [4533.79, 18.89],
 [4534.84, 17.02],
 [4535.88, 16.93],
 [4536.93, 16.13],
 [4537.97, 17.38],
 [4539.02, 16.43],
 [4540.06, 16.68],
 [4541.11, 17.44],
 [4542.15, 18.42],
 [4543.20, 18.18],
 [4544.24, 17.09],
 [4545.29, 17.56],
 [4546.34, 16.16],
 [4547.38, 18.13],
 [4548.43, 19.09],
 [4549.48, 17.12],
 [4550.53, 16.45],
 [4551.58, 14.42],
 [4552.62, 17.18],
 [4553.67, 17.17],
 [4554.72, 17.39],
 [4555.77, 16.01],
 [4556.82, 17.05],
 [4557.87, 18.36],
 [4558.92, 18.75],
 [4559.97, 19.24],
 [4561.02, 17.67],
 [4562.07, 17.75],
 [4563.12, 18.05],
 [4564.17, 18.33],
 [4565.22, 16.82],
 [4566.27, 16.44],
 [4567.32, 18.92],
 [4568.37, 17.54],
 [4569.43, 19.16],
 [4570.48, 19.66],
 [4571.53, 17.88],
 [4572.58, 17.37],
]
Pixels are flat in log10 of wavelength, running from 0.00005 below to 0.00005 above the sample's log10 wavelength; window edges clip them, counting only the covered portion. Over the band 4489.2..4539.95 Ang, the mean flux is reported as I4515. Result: 17.9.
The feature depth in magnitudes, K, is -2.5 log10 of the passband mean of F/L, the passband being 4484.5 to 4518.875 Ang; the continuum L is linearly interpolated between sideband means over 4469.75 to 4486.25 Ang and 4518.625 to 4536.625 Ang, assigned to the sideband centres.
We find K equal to -0.05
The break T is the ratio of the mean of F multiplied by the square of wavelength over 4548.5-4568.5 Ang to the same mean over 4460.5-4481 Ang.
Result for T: 1.0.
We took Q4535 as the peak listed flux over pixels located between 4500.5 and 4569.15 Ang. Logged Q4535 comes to 20.39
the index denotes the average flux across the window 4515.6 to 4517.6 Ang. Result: 17.7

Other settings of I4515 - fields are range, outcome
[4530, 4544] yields 17.2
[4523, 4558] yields 17.2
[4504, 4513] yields 18.1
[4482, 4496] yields 18.4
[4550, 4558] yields 16.7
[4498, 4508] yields 18.3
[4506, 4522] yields 18.1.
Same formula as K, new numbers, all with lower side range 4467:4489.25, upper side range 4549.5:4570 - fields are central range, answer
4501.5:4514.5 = -0.03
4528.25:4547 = 0.02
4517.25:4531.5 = -0.01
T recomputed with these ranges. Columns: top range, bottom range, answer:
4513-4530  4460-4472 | 1.05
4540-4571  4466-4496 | 1.02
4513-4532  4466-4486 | 1.03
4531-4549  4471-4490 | 1.00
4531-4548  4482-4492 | 0.96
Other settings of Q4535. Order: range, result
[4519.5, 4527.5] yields 19.56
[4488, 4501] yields 20.21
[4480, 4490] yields 20.64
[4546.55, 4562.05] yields 19.24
